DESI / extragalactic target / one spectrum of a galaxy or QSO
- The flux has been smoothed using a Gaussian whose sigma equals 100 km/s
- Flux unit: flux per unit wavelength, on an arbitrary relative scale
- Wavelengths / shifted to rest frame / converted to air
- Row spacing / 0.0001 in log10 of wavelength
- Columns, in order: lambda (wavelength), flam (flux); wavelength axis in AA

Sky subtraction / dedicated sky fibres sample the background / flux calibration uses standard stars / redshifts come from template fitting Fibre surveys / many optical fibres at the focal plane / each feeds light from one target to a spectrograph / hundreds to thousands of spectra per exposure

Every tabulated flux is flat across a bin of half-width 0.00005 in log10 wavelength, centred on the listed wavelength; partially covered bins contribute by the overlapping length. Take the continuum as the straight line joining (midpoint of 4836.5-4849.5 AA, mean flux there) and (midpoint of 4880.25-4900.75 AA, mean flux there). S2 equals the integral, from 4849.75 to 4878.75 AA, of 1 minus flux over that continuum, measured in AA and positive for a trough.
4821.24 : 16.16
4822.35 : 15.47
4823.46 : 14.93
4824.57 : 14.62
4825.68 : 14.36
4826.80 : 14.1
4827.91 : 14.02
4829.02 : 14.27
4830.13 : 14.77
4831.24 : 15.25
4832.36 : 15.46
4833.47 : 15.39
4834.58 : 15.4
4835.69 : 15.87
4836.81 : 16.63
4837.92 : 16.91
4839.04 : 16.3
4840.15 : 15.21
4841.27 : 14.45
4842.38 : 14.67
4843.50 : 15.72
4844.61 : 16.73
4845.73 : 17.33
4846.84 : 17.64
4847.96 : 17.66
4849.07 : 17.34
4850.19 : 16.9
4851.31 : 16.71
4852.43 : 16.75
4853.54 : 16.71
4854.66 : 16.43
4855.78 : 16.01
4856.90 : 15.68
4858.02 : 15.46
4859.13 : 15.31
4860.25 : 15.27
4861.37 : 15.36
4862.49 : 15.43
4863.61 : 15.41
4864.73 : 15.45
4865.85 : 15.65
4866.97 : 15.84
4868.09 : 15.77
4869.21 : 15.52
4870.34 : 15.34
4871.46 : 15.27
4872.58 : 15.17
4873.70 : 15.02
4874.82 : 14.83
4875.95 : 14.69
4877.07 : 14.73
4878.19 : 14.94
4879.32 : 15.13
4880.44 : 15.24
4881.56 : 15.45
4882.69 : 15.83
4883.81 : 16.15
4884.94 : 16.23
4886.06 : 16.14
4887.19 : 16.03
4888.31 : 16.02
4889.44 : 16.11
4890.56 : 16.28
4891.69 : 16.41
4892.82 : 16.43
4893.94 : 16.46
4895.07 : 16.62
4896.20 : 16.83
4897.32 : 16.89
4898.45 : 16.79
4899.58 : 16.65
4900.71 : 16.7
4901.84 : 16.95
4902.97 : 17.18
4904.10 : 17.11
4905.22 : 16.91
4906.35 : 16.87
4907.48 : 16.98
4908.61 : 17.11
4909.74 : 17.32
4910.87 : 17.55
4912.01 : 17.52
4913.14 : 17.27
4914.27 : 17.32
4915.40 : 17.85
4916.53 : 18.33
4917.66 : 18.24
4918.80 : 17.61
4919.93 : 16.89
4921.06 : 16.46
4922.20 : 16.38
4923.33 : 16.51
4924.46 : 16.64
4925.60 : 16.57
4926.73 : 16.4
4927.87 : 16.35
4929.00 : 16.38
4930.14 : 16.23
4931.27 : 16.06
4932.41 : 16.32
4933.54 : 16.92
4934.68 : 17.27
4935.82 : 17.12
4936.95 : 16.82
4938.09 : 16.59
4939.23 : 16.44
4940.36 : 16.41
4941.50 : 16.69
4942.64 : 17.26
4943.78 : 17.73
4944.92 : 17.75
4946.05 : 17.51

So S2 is 1.3 AA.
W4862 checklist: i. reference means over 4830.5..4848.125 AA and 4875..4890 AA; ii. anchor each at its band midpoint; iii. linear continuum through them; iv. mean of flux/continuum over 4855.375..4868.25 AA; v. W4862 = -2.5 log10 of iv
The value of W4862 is 0.02 mag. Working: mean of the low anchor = 16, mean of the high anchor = 15.6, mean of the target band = 15.5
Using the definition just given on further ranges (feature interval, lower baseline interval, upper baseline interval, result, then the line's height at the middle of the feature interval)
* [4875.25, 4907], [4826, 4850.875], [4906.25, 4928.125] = 0.03 mag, 16.7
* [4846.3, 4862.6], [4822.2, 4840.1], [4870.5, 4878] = -0.09 mag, 15.1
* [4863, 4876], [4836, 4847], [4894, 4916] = 0.08 mag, 16.5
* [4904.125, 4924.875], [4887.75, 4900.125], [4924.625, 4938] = -0.04 mag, 16.5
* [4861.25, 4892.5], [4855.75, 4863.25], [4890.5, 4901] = 0.03 mag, 16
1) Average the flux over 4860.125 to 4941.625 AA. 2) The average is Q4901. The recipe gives 16.4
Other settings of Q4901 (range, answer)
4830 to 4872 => 15.9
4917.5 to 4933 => 16.6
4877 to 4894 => 15.9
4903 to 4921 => 17.4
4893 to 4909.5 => 16.9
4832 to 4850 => 16.2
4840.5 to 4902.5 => 16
